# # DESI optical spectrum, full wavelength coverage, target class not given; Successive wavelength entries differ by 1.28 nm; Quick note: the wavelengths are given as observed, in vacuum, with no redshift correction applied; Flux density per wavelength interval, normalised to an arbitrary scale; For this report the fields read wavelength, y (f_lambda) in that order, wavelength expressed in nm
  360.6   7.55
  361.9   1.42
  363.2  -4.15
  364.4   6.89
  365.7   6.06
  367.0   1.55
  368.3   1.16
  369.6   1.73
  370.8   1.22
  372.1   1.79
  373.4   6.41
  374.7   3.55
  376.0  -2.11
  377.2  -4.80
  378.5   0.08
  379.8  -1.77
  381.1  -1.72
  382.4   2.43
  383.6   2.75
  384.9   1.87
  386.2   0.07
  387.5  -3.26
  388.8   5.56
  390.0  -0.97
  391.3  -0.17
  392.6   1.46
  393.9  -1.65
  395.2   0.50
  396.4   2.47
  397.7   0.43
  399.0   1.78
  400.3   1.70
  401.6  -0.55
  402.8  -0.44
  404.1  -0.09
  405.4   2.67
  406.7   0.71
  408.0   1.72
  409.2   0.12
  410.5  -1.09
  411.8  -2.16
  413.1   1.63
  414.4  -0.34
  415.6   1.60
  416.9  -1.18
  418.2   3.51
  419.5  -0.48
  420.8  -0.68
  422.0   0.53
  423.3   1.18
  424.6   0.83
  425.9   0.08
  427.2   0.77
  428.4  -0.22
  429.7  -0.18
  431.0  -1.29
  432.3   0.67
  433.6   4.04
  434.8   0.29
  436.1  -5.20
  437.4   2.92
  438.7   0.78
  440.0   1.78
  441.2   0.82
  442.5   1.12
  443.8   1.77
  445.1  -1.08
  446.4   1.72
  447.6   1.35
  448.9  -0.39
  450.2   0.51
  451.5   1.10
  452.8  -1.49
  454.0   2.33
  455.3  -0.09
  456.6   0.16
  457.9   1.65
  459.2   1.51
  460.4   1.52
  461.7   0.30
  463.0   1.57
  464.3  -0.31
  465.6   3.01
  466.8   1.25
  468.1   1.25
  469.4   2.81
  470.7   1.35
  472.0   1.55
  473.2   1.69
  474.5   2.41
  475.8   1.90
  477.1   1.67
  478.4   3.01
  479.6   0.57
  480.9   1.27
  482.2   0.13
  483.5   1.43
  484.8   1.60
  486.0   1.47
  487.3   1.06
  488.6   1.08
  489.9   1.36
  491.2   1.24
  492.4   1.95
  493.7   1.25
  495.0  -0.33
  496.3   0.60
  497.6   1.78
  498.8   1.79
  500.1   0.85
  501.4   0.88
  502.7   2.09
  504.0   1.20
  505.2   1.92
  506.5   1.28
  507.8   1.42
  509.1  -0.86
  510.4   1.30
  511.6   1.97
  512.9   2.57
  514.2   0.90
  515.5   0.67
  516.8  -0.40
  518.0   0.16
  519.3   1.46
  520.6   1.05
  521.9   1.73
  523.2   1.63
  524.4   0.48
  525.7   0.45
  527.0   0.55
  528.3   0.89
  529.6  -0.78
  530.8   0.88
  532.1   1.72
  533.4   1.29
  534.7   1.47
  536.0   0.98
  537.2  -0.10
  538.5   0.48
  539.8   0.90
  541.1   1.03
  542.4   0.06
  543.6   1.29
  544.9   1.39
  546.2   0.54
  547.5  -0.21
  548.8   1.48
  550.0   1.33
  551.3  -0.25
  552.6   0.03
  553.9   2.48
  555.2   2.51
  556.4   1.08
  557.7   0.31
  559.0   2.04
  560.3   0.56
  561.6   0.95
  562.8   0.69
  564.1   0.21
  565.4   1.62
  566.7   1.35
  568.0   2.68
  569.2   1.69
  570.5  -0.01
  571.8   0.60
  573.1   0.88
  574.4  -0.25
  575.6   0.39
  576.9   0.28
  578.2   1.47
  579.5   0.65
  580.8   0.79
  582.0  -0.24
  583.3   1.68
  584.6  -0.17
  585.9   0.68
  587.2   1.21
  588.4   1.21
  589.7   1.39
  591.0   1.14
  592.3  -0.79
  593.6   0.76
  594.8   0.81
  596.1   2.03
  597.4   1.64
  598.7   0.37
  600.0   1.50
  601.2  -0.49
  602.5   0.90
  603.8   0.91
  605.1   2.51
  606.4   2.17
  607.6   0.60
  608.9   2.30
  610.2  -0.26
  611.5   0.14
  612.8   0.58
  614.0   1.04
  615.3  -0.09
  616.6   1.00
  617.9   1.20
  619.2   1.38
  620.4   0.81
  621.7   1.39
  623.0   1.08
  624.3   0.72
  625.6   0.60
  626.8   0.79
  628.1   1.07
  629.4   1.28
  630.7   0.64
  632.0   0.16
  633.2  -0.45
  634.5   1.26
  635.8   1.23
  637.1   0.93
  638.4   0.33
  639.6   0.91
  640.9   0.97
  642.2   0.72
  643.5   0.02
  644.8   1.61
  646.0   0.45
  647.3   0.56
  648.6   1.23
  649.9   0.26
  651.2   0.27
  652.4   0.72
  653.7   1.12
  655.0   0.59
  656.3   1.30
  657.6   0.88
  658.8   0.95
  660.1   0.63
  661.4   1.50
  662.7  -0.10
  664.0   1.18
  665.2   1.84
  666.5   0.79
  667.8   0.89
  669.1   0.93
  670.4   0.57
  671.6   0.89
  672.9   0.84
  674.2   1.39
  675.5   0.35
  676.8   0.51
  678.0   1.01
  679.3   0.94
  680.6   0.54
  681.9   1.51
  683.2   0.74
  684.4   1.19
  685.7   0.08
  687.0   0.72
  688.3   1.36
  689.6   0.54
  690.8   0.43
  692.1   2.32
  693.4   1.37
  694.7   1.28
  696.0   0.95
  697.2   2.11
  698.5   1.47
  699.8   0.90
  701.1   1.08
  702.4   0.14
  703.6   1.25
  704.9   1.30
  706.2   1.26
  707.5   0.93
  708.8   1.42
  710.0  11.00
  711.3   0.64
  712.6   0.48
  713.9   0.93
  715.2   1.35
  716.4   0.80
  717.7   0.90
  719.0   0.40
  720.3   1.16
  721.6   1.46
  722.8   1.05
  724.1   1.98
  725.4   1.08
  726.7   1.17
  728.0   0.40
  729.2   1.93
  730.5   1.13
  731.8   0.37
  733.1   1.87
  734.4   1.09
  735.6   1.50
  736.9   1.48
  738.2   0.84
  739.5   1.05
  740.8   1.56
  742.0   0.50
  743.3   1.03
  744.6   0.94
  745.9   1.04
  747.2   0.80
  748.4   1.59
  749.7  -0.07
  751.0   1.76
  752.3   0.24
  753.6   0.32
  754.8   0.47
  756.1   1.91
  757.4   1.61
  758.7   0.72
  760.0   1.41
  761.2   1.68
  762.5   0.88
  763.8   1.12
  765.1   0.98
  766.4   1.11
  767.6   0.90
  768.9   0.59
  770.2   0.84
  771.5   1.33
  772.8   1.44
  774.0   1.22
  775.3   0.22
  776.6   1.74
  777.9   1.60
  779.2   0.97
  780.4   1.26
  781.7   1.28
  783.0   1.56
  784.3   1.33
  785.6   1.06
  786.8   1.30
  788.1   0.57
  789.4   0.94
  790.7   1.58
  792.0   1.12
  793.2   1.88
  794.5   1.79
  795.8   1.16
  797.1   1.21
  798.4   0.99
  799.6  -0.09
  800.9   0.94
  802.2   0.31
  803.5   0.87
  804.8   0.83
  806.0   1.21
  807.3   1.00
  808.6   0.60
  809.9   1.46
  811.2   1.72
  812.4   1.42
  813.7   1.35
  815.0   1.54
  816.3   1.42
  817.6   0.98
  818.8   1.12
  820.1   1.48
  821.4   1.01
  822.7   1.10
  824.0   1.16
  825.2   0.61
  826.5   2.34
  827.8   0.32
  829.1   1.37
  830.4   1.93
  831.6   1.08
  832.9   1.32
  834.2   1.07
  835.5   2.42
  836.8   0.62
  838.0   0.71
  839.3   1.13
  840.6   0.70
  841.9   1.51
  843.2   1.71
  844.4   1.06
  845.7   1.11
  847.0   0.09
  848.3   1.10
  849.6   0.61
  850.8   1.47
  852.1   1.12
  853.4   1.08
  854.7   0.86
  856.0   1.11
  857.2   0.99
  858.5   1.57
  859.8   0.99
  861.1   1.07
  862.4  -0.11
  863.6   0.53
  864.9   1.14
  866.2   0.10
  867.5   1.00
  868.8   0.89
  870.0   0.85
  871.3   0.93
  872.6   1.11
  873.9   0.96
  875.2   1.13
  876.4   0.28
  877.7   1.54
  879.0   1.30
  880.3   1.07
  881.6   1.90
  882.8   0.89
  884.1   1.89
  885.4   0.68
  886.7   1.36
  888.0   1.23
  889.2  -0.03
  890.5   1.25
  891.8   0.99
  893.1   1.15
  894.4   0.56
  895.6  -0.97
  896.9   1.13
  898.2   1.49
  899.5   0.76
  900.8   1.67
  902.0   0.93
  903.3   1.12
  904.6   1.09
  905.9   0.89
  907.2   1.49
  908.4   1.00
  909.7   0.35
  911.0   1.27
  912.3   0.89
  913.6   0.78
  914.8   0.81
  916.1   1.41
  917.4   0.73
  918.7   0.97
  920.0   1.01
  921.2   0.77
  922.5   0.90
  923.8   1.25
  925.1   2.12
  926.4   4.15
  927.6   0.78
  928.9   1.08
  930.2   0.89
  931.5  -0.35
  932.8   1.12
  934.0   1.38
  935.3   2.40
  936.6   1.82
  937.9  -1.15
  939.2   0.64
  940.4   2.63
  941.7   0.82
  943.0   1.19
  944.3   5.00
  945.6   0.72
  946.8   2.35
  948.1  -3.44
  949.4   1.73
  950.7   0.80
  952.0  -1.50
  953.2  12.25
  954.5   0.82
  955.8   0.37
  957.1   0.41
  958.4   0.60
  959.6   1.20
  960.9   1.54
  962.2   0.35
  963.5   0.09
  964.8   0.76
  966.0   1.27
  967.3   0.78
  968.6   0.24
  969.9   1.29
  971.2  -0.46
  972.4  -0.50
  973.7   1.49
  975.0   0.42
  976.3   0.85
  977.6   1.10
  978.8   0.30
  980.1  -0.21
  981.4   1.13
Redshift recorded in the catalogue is 0.904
